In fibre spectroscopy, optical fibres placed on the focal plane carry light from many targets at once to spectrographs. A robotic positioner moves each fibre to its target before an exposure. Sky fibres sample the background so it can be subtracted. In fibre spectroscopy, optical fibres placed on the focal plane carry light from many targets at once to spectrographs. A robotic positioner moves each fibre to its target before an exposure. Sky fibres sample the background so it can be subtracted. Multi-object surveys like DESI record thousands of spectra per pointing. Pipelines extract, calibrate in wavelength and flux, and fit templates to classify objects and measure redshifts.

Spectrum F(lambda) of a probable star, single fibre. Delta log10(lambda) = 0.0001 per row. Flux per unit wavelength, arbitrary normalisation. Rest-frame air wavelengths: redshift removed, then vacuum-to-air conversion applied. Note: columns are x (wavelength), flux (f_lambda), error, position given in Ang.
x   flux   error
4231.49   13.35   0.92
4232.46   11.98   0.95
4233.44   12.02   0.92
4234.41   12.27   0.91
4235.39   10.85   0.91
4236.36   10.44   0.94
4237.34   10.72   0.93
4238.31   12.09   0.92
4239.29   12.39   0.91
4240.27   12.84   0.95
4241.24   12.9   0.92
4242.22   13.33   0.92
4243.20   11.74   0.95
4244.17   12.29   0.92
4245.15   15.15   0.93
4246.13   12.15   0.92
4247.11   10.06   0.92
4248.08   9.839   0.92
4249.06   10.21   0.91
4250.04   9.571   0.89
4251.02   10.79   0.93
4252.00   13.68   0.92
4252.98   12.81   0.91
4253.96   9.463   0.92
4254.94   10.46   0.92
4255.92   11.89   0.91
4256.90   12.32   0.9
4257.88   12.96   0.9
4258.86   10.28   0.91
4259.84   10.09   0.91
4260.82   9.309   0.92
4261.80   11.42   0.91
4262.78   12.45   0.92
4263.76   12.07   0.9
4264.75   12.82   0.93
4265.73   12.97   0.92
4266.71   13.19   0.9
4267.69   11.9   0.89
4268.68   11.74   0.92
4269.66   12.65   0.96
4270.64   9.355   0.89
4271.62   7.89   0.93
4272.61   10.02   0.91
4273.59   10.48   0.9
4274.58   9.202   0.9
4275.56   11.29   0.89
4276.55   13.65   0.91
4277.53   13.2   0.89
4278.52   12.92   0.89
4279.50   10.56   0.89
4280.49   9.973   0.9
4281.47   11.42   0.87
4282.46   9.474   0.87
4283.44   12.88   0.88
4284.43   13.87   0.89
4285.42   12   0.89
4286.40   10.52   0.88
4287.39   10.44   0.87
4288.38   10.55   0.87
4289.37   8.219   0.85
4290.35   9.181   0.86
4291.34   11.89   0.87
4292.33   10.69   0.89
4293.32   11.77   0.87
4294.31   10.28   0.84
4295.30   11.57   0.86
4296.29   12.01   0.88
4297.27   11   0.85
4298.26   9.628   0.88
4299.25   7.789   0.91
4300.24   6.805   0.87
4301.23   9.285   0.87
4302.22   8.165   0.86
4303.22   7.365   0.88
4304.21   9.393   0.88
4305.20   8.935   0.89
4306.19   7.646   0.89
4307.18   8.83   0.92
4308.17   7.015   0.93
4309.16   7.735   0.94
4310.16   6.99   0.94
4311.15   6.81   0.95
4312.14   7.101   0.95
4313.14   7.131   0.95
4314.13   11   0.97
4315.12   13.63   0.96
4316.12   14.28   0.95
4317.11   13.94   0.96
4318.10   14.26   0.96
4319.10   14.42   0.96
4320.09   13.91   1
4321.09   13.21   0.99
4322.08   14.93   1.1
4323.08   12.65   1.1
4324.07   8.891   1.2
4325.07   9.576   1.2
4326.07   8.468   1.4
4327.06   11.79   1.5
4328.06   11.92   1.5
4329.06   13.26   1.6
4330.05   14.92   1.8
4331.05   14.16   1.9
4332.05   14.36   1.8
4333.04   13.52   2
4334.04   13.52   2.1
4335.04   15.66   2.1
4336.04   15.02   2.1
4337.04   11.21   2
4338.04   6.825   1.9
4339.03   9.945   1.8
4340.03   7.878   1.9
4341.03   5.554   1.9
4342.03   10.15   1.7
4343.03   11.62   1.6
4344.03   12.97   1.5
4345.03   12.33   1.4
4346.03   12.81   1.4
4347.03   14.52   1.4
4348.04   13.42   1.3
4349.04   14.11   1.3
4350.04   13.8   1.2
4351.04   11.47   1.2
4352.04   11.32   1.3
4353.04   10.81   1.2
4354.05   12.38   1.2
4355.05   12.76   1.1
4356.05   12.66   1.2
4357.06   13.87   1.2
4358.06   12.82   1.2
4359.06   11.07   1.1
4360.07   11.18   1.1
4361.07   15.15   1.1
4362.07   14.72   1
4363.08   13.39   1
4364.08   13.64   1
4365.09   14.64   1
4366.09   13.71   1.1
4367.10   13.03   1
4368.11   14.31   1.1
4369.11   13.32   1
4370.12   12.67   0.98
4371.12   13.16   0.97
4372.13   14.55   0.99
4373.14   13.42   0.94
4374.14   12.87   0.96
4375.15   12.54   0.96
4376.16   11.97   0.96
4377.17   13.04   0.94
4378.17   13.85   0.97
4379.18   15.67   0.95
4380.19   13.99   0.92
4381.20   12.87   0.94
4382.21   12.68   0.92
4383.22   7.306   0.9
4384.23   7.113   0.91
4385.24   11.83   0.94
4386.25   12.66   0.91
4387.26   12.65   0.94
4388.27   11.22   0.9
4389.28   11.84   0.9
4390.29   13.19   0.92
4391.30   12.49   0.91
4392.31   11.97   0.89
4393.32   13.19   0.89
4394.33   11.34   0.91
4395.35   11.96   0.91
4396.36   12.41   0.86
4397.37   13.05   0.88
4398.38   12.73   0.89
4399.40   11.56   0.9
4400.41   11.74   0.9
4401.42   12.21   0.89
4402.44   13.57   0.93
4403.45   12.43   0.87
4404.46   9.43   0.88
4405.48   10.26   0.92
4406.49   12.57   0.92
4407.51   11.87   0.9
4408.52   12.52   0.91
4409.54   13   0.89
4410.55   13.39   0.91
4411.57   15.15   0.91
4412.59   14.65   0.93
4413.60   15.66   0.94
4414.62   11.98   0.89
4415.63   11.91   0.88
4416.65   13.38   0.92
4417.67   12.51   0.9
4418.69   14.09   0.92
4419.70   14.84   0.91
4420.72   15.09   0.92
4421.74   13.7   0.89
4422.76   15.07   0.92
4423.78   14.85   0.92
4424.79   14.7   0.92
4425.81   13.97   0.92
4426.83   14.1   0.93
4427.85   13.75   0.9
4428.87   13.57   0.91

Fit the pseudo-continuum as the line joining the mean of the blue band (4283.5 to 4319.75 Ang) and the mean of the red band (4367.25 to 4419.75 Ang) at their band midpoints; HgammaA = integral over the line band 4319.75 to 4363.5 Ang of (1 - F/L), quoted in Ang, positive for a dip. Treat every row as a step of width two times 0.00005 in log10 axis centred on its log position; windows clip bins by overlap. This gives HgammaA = -4.2 Ang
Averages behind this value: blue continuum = 10.1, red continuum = 12.6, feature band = 12.3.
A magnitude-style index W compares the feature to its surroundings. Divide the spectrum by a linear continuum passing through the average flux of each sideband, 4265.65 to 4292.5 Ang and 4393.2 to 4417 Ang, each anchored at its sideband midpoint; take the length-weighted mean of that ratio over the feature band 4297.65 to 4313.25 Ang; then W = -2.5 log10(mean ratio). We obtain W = 0.393 mag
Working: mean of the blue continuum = 11.1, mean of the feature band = 7.95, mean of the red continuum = 12.6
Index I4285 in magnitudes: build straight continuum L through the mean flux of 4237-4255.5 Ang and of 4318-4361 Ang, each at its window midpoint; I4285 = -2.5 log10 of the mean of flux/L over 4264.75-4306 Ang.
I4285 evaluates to 0.12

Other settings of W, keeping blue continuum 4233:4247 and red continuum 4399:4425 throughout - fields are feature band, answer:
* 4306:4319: 0.259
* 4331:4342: 0.115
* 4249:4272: 0.083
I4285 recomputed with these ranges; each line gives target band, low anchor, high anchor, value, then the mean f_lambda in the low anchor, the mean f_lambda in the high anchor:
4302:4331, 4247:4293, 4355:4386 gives 0.12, 11.2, 12.9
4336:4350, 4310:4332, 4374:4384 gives 0.08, 11.8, 12.5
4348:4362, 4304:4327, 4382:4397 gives -0.15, 10.5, 11.6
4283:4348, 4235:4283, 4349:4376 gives 0.13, 11.5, 13.1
